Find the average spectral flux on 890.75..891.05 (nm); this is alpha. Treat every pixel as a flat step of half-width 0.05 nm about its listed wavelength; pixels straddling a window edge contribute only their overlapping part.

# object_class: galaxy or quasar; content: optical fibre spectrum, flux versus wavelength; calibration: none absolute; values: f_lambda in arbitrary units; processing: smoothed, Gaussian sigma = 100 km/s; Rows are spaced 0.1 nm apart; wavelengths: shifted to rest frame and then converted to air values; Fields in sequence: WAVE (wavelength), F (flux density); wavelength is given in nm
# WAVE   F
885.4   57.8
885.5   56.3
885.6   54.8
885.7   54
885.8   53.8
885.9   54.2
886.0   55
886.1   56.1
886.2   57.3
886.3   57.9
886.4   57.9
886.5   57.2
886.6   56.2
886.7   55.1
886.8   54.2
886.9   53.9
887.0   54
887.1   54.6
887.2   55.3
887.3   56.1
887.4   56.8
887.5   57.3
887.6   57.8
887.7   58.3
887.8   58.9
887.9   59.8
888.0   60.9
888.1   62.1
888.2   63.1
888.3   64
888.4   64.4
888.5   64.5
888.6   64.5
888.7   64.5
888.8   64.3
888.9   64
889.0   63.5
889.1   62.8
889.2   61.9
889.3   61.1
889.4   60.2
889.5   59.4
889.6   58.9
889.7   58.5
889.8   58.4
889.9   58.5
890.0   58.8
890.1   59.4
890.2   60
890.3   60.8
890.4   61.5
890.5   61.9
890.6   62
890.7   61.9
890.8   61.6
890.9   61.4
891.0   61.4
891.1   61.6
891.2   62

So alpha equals 61.5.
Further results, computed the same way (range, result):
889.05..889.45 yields 61.5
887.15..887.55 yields 56.4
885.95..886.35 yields 56.6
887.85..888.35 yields 62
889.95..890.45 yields 60.1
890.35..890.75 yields 61.8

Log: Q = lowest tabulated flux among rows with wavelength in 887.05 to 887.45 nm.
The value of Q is 54.6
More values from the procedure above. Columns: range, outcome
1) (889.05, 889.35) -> 61.1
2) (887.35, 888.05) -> 56.8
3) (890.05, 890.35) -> 59.4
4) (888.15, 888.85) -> 63.1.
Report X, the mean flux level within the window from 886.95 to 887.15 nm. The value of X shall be 54.3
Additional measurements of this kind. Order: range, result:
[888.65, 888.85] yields 64.4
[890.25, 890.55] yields 61.4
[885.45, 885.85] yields 54.7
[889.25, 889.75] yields 59.6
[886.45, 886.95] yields 55.3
